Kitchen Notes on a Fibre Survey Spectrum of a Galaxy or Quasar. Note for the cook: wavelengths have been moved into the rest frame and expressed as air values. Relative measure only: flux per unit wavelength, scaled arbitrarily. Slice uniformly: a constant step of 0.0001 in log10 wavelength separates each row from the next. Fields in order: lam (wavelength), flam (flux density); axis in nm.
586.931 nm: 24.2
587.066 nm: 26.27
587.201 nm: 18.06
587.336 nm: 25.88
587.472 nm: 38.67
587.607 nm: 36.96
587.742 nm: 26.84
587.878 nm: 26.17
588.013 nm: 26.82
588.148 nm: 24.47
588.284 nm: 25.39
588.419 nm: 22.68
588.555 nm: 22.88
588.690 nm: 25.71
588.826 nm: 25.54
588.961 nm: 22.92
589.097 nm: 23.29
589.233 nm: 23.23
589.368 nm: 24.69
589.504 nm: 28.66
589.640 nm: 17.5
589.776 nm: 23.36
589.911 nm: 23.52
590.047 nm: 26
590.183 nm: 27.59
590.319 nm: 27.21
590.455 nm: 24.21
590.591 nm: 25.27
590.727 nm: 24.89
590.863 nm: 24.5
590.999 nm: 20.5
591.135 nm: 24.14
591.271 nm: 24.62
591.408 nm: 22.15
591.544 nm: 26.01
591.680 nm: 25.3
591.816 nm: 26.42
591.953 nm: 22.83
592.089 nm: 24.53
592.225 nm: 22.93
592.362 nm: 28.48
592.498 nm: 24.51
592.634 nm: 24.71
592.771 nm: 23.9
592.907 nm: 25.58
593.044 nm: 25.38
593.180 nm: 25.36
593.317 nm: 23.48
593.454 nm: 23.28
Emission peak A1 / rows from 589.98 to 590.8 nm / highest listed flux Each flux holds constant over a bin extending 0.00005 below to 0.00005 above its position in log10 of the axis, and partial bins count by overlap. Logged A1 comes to 27.59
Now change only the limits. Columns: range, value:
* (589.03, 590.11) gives 28.66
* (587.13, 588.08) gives 38.67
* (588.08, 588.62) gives 25.39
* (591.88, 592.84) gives 28.48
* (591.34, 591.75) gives 26.01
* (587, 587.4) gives 26.27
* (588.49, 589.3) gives 25.71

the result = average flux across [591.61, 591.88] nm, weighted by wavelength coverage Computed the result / 25.9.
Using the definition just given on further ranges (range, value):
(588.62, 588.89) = 25.6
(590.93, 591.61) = 23.5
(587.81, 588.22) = 25.8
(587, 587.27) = 22.2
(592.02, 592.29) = 23.8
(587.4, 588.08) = 31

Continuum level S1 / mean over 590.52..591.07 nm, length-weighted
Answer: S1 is 23.8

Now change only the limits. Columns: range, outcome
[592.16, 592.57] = 25.3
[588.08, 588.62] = 23.9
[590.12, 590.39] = 27.3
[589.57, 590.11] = 22.6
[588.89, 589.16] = 23.2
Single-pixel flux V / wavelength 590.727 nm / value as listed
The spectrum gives 24.89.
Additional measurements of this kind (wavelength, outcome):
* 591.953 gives 22.83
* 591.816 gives 26.42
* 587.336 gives 25.88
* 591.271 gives 24.62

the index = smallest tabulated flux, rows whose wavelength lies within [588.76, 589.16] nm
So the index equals 22.92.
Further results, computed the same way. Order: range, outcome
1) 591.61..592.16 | 22.83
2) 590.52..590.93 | 24.5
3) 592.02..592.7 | 22.93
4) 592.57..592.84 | 23.9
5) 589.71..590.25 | 23.36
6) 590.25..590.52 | 24.21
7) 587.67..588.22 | 24.47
